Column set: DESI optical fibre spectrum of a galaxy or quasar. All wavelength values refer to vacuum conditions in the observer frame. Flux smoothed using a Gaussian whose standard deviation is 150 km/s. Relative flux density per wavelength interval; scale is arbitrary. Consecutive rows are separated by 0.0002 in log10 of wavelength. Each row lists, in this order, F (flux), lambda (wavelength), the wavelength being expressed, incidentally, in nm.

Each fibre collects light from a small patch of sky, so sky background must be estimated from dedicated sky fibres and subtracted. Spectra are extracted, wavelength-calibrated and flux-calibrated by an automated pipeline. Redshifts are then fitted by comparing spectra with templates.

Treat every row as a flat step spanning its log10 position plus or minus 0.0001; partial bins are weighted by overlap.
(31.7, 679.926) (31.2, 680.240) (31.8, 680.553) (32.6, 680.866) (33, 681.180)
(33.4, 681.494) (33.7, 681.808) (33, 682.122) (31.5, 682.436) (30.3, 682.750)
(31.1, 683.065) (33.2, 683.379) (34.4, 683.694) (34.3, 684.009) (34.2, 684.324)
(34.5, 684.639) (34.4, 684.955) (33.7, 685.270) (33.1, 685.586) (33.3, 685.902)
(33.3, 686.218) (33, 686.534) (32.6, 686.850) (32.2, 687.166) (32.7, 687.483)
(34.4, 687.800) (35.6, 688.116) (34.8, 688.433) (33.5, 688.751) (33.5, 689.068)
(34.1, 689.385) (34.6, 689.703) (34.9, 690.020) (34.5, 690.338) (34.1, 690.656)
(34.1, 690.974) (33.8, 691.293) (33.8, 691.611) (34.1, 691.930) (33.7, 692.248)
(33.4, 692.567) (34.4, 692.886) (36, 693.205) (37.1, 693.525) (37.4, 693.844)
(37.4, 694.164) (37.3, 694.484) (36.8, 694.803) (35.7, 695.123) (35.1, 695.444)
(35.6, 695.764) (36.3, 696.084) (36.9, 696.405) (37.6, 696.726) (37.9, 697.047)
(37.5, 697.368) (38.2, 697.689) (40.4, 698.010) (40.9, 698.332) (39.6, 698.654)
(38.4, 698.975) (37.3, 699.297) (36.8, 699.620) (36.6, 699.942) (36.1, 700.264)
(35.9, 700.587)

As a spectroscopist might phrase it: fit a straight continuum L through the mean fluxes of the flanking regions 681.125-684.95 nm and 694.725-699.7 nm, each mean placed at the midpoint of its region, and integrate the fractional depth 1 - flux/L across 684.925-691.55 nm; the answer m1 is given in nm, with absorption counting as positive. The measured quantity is 0.178 nm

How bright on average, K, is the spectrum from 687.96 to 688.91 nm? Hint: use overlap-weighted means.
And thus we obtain 34.6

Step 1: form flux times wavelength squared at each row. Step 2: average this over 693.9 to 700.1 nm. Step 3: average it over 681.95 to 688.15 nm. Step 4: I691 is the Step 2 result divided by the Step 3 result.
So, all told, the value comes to 1.17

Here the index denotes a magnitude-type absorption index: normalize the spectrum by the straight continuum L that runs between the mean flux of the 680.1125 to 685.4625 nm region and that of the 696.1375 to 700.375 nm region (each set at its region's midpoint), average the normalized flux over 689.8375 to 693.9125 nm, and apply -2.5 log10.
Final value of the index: 0.039 mag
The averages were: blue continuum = 33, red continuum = 38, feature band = 34.7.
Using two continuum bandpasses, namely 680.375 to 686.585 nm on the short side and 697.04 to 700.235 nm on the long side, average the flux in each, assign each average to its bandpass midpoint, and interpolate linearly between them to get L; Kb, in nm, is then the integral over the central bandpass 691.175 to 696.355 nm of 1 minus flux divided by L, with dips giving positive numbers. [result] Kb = 0.15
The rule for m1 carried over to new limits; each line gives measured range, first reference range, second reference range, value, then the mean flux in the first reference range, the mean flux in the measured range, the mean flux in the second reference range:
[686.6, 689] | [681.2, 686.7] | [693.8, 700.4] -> 0.05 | 33.2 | 33.7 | 37.4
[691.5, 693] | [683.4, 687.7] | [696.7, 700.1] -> 0.09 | 33.5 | 33.9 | 38.3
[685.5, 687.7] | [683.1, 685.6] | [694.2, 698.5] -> 0.10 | 33.9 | 32.9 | 37.4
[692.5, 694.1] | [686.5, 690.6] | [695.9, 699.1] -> 0.02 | 33.9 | 35.9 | 38.4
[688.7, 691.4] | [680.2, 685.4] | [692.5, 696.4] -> 0.06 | 33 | 34.2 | 36.1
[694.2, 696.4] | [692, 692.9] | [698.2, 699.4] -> -0.01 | 33.8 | 36.3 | 39.1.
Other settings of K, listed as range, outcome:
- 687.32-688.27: 34.2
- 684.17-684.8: 34.3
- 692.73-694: 36.2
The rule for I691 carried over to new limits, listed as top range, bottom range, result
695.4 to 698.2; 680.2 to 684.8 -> 1.19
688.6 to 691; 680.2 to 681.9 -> 1.07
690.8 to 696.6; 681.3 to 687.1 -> 1.10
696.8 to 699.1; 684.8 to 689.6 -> 1.20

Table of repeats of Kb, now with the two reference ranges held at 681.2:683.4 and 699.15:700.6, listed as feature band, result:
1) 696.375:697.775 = -0.068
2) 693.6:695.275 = -0.080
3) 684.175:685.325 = -0.047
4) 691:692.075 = 0.020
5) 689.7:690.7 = -0.010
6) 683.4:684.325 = -0.041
